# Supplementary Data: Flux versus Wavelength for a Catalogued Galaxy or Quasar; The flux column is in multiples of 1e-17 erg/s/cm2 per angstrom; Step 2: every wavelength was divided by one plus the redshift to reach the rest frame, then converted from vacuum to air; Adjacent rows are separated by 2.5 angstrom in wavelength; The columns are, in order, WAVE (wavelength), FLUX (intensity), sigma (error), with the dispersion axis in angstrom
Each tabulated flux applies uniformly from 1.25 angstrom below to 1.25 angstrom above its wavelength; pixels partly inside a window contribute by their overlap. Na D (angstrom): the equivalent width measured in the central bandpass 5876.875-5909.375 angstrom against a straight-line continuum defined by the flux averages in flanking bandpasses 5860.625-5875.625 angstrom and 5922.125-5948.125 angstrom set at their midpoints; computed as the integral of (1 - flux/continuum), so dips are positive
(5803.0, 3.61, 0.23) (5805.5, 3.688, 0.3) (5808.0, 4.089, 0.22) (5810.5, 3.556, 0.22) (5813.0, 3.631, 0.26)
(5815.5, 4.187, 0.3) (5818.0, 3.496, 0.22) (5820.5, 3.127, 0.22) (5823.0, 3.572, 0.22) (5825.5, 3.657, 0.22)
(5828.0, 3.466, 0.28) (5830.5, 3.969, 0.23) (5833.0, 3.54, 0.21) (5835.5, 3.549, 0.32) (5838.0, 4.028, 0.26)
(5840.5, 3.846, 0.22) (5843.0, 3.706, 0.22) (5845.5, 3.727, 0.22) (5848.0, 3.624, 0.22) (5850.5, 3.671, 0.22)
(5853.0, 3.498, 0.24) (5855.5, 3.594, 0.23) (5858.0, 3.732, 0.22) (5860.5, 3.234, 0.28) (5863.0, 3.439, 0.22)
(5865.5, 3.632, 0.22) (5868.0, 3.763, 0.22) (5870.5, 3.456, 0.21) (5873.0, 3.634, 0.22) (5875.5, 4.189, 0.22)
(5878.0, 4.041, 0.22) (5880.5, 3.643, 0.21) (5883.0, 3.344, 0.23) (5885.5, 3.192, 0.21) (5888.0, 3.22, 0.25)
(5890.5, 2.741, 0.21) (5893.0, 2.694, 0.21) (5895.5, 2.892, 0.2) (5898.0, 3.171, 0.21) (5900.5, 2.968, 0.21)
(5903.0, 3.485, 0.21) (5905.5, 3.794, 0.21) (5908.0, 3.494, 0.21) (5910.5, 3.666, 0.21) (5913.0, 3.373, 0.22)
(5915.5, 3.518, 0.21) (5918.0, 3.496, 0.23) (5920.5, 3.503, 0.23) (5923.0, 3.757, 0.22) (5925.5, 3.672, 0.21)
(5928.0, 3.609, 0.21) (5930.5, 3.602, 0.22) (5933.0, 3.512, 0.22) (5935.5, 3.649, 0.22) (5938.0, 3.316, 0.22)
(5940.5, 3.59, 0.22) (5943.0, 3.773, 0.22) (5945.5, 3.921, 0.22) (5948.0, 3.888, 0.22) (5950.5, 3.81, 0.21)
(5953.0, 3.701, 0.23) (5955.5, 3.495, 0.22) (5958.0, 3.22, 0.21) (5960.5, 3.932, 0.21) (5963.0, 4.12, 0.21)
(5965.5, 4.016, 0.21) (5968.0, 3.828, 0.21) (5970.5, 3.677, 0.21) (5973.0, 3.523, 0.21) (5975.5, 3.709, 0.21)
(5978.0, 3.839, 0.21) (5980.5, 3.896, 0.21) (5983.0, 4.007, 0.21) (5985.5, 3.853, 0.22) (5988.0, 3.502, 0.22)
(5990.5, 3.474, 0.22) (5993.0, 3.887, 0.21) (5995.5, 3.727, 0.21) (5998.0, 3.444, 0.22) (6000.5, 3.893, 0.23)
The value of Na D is 3.1 angstrom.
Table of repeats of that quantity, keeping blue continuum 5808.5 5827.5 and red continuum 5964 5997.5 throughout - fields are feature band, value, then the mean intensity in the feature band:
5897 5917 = 1.40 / 3.44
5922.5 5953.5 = 0.40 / 3.67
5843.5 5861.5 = 0.27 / 3.59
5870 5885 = -0.14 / 3.7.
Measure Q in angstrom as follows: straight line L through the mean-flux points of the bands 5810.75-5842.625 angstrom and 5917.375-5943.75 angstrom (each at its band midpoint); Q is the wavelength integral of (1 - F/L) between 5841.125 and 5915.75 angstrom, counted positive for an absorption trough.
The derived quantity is 3.2 angstrom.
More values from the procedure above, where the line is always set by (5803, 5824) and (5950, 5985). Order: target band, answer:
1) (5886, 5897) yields 2.4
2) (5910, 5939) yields 1.4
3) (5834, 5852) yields -0.2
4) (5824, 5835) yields 0.1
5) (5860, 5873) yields 0.6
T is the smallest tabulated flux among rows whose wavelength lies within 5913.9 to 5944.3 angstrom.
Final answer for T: 3.316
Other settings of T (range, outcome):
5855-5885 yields 3.234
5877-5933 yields 2.694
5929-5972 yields 3.22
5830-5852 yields 3.54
